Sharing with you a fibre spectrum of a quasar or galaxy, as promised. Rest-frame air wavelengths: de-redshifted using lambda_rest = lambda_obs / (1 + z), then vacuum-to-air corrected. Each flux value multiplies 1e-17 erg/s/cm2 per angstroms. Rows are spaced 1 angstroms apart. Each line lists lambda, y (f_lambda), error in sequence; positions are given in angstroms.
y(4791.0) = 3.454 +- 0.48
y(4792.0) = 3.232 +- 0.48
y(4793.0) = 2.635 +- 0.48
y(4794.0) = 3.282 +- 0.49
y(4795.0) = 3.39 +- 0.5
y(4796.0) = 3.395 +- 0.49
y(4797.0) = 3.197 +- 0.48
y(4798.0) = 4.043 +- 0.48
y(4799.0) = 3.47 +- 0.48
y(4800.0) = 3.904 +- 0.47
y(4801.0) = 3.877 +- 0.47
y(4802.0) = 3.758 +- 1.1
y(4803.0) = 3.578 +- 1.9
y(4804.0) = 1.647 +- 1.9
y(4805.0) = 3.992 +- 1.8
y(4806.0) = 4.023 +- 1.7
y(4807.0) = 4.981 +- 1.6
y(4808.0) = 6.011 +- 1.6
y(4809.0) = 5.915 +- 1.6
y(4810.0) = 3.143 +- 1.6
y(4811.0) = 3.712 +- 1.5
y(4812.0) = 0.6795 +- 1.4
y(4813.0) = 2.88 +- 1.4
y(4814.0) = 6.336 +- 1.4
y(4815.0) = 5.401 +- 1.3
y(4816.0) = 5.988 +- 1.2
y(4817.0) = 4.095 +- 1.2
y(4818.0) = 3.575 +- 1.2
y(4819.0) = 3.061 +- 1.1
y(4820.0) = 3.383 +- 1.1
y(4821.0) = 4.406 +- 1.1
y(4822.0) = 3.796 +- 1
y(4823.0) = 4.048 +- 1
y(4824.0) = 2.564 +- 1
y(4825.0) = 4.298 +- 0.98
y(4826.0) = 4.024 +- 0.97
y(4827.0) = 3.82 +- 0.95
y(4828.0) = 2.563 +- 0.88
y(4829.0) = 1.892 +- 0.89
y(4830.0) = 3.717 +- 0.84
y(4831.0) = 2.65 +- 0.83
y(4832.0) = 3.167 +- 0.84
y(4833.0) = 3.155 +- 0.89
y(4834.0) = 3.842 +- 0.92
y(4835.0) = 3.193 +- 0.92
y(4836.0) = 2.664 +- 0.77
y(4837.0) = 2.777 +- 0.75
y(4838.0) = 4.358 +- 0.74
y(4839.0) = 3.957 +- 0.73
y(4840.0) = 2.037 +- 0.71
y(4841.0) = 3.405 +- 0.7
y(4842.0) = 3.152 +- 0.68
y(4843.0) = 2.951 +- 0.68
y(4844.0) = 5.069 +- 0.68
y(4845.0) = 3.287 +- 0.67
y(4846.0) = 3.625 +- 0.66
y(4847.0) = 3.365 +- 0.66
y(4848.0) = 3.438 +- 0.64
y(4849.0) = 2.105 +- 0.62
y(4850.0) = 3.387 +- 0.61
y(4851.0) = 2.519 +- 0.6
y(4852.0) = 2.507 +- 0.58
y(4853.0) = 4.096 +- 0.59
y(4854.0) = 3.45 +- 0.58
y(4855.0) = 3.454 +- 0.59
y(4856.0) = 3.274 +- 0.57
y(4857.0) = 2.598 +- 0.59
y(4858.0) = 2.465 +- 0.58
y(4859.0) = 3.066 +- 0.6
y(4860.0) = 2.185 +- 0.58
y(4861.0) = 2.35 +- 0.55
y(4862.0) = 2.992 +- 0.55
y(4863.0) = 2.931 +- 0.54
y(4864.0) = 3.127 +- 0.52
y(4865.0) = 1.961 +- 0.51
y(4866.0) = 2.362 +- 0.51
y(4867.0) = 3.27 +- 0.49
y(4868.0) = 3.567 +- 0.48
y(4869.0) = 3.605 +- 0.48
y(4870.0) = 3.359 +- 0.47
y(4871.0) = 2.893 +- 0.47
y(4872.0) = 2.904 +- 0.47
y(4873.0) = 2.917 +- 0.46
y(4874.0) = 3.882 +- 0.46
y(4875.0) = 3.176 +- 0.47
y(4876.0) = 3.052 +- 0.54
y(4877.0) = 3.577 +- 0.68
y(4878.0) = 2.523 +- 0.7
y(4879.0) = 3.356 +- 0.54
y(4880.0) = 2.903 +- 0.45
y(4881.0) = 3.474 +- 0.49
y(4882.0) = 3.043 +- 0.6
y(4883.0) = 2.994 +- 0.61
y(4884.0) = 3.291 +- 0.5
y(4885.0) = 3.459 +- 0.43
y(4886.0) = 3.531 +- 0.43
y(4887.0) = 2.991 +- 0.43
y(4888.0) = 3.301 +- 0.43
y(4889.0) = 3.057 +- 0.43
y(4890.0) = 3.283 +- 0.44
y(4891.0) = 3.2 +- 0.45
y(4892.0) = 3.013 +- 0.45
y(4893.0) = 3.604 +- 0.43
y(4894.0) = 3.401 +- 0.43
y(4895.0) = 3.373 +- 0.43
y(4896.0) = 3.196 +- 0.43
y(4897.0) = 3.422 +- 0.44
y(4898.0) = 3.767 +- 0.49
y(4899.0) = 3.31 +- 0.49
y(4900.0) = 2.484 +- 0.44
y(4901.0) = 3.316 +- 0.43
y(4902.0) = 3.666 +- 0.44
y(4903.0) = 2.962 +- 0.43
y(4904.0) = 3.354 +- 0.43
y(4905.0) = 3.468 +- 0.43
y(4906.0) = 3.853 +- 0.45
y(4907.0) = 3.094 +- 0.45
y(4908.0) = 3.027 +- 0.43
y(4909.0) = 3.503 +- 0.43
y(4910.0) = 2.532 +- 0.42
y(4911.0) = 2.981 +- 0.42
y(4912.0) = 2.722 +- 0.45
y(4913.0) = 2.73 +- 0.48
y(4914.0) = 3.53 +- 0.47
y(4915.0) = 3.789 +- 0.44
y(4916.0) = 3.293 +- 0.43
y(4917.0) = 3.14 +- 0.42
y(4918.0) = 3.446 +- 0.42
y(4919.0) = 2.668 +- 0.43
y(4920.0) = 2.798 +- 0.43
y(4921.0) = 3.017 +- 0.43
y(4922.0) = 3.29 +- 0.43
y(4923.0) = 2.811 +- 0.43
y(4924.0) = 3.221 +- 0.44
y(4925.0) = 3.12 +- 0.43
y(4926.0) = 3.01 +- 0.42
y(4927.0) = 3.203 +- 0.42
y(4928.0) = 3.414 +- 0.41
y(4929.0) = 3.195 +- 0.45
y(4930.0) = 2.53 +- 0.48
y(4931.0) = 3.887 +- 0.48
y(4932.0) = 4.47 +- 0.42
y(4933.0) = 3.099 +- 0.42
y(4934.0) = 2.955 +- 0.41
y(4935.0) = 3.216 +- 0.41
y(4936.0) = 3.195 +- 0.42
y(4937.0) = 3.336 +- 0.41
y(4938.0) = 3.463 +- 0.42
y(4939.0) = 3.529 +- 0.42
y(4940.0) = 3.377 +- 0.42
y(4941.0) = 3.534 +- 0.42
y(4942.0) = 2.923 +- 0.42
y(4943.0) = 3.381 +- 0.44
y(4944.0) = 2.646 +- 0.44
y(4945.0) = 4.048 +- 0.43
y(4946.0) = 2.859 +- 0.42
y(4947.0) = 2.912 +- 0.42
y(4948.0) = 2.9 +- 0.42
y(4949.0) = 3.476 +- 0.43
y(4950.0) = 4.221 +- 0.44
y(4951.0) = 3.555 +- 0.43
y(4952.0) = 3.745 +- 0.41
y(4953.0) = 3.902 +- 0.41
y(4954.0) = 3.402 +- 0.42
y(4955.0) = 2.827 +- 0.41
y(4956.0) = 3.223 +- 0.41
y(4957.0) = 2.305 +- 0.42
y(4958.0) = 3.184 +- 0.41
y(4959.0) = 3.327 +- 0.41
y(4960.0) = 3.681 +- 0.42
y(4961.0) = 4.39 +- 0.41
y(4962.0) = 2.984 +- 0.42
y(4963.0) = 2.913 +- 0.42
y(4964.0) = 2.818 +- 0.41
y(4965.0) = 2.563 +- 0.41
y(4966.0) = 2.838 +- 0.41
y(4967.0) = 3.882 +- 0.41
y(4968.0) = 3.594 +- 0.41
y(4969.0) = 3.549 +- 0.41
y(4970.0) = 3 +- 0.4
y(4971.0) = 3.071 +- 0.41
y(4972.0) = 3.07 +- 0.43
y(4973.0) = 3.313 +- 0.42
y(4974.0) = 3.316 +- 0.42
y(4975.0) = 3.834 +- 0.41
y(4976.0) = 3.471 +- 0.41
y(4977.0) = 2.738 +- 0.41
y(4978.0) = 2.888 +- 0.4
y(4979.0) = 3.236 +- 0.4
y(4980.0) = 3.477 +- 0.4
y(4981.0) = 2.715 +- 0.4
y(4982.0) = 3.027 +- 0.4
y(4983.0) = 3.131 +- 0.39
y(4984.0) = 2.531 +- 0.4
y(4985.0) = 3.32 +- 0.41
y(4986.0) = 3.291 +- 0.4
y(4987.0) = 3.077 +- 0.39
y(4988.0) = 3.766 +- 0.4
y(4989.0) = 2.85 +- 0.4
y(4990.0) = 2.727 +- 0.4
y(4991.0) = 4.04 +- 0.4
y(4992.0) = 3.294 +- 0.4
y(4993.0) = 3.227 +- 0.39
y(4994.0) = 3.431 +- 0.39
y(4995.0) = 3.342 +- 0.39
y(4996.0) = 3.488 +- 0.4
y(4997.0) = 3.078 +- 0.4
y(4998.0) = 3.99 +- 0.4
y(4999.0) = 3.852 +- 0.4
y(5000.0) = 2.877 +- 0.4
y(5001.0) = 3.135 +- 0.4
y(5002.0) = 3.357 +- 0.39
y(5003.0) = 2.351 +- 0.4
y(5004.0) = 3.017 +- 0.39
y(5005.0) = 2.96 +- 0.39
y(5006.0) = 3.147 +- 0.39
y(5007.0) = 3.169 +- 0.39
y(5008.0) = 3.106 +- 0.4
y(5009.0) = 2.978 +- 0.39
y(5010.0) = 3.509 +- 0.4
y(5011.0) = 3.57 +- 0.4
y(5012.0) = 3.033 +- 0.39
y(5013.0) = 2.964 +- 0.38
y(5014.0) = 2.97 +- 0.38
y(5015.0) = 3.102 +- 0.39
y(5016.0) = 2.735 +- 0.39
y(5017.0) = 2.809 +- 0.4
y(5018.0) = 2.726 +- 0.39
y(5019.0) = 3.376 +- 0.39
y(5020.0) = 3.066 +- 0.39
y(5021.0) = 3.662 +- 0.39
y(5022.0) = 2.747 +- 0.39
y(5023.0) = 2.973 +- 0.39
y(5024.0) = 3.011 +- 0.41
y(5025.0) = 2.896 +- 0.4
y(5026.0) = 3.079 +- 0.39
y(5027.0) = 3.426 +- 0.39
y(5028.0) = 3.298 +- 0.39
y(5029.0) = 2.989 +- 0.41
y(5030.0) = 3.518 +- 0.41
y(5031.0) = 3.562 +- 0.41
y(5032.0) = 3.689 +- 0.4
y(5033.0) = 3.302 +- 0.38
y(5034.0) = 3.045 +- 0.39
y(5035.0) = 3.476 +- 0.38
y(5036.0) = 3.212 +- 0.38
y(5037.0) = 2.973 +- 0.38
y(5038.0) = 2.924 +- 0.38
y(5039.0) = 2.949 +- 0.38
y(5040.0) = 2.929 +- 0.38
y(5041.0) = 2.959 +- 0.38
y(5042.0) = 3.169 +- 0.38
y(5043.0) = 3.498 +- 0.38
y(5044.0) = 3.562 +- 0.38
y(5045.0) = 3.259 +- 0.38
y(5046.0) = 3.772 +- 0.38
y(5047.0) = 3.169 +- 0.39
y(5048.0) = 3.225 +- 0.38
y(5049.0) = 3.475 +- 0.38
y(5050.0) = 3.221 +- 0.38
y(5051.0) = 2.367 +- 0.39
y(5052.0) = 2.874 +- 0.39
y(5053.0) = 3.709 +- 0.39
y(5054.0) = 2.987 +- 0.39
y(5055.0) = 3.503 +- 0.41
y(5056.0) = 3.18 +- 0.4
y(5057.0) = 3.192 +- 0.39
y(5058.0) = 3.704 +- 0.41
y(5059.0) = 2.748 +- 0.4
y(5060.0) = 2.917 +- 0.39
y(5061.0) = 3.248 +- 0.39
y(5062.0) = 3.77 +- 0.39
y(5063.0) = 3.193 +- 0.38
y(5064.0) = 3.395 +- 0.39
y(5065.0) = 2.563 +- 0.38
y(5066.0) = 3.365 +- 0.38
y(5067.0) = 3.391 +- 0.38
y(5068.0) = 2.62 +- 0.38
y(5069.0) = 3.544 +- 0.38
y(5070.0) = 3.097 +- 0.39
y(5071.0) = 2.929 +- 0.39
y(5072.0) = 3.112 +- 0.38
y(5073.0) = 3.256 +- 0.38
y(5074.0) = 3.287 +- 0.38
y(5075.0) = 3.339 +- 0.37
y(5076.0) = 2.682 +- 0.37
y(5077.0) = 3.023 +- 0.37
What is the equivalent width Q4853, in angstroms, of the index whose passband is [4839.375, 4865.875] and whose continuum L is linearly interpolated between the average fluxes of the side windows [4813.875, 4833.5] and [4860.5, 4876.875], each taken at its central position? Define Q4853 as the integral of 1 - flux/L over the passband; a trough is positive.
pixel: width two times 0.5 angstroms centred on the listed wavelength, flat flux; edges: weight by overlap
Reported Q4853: 2.16 angstroms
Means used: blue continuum 3.75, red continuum 3.03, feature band 3.03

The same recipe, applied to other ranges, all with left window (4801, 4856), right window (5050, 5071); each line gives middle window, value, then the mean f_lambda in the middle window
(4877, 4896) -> 1.37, 3.22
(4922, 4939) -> 0.63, 3.27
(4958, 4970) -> 0.11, 3.3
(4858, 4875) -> 2.68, 2.95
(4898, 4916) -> 1.15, 3.21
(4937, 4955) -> -0.11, 3.39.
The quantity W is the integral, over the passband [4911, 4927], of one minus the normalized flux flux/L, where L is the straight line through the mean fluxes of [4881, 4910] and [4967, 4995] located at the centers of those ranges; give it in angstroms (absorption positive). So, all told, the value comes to 0.8 angstroms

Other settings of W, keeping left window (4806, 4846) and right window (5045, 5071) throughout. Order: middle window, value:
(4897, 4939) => 3.3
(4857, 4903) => 5.9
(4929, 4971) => 1.6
